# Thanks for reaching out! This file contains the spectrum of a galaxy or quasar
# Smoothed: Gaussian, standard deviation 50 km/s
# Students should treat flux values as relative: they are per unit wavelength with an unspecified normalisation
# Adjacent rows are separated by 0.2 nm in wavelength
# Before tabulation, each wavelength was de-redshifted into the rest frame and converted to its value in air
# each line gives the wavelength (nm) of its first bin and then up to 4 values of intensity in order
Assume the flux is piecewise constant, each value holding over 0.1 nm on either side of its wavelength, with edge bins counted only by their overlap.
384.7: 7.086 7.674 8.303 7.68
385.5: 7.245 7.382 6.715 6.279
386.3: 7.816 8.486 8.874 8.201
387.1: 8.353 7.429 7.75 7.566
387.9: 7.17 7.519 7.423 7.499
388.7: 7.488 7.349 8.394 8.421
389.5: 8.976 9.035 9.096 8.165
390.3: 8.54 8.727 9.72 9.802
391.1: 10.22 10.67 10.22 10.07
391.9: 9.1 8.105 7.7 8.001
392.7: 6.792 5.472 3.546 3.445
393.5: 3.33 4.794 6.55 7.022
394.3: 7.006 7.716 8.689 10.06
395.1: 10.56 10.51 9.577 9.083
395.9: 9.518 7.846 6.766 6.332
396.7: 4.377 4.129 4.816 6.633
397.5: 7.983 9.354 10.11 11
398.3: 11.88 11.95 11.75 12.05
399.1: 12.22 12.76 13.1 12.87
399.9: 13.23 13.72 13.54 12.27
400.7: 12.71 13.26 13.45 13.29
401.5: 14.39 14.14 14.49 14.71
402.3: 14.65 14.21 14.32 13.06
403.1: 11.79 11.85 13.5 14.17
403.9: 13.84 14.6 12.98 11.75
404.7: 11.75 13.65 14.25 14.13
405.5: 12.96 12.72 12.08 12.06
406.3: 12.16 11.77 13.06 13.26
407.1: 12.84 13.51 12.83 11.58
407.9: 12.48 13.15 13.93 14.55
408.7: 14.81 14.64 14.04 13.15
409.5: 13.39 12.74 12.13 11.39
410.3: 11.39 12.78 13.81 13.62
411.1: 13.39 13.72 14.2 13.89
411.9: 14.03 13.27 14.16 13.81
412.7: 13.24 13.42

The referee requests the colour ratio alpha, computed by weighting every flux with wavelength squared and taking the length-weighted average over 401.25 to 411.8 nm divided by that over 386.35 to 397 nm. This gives 1.82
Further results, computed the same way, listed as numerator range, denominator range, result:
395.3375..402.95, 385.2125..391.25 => 1.46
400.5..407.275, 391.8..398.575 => 1.81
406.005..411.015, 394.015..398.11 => 1.73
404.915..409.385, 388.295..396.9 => 1.80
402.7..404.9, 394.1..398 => 1.71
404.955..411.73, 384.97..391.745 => 1.75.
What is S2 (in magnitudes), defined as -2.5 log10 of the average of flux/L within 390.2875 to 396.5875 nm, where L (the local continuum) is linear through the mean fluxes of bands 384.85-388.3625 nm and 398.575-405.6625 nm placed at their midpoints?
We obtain 0.25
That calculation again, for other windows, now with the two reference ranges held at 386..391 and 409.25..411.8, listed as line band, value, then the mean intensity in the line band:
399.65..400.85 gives -0.21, 13.1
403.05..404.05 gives -0.15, 13.2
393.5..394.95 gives 0.32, 7.03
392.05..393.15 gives 0.33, 6.67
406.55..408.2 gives -0.04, 12.8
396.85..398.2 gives 0.28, 7.85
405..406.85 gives -0.07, 12.8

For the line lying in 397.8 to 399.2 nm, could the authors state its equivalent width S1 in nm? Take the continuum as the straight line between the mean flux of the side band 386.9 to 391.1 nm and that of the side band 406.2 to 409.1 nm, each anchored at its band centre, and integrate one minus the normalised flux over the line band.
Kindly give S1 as -0.10 nm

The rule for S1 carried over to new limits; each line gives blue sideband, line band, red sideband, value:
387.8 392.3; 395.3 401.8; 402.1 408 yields 0.37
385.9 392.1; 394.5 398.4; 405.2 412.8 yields 0.70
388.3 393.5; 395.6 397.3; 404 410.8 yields 0.54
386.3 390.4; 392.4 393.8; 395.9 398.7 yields 0.53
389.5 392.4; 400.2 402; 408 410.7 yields -0.32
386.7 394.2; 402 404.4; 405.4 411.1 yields -0.45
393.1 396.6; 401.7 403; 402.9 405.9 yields -0.26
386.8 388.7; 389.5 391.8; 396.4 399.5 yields -0.38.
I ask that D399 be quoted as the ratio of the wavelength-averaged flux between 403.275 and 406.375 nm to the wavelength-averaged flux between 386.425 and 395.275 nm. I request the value 1.64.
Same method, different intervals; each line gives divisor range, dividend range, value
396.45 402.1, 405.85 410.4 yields 1.15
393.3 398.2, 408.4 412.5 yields 1.78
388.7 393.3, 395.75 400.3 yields 1.18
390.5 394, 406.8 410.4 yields 1.74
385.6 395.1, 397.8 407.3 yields 1.66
